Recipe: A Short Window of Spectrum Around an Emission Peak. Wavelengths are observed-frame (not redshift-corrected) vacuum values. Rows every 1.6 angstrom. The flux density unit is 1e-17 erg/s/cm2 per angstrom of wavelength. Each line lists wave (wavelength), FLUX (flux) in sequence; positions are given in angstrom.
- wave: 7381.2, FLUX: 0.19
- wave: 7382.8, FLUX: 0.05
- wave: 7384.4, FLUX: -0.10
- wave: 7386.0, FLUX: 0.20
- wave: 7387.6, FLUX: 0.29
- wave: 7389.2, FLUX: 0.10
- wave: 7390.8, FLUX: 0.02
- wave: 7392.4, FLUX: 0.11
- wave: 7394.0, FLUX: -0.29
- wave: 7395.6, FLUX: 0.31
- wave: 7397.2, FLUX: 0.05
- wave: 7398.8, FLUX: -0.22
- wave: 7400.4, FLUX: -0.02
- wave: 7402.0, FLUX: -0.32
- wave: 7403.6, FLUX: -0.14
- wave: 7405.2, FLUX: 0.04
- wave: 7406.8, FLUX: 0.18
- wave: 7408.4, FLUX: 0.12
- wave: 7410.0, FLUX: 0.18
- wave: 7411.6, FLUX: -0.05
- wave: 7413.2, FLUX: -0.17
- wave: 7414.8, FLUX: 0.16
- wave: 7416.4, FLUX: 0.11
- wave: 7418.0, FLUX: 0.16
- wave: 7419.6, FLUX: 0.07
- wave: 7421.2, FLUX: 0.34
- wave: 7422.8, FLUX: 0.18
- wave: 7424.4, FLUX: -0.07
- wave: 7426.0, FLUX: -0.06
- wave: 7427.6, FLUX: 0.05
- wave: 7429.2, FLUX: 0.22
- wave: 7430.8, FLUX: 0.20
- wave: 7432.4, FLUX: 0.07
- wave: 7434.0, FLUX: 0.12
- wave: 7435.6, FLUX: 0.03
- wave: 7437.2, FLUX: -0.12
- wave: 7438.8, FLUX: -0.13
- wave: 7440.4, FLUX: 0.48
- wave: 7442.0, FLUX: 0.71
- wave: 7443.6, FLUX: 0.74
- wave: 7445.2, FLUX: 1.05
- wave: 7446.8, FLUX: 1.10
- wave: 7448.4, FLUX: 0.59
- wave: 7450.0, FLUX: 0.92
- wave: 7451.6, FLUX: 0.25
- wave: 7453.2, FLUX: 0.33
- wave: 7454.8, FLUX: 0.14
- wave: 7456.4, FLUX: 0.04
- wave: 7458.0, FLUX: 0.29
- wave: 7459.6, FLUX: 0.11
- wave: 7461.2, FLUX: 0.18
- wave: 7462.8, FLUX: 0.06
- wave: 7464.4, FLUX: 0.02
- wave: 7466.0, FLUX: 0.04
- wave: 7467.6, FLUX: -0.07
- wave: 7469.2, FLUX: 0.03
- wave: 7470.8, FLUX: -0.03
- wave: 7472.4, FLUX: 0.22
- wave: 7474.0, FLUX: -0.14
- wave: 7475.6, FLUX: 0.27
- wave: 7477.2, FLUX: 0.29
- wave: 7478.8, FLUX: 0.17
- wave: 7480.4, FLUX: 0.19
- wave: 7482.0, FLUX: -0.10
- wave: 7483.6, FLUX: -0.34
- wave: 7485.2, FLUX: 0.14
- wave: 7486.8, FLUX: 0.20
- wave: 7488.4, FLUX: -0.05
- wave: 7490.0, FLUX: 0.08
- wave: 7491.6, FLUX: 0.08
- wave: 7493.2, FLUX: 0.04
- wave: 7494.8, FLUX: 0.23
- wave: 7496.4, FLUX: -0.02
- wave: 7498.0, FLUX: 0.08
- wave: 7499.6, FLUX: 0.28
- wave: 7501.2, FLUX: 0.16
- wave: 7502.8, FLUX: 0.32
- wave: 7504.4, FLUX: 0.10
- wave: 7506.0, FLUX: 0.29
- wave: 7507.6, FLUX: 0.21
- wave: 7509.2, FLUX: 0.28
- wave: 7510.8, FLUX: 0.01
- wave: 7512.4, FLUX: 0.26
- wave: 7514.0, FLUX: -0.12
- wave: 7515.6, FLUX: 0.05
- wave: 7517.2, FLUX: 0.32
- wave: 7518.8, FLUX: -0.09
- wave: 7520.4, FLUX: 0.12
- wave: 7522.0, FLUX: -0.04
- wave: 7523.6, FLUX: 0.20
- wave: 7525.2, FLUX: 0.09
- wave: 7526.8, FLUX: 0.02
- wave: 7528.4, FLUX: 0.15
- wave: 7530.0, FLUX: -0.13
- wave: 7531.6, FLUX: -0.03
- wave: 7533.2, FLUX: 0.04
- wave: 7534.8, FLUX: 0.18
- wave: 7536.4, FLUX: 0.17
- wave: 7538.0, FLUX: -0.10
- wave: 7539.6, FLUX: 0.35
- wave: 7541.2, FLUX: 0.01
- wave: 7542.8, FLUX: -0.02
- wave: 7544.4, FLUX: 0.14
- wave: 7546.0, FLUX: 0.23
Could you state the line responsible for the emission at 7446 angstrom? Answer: [O II]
